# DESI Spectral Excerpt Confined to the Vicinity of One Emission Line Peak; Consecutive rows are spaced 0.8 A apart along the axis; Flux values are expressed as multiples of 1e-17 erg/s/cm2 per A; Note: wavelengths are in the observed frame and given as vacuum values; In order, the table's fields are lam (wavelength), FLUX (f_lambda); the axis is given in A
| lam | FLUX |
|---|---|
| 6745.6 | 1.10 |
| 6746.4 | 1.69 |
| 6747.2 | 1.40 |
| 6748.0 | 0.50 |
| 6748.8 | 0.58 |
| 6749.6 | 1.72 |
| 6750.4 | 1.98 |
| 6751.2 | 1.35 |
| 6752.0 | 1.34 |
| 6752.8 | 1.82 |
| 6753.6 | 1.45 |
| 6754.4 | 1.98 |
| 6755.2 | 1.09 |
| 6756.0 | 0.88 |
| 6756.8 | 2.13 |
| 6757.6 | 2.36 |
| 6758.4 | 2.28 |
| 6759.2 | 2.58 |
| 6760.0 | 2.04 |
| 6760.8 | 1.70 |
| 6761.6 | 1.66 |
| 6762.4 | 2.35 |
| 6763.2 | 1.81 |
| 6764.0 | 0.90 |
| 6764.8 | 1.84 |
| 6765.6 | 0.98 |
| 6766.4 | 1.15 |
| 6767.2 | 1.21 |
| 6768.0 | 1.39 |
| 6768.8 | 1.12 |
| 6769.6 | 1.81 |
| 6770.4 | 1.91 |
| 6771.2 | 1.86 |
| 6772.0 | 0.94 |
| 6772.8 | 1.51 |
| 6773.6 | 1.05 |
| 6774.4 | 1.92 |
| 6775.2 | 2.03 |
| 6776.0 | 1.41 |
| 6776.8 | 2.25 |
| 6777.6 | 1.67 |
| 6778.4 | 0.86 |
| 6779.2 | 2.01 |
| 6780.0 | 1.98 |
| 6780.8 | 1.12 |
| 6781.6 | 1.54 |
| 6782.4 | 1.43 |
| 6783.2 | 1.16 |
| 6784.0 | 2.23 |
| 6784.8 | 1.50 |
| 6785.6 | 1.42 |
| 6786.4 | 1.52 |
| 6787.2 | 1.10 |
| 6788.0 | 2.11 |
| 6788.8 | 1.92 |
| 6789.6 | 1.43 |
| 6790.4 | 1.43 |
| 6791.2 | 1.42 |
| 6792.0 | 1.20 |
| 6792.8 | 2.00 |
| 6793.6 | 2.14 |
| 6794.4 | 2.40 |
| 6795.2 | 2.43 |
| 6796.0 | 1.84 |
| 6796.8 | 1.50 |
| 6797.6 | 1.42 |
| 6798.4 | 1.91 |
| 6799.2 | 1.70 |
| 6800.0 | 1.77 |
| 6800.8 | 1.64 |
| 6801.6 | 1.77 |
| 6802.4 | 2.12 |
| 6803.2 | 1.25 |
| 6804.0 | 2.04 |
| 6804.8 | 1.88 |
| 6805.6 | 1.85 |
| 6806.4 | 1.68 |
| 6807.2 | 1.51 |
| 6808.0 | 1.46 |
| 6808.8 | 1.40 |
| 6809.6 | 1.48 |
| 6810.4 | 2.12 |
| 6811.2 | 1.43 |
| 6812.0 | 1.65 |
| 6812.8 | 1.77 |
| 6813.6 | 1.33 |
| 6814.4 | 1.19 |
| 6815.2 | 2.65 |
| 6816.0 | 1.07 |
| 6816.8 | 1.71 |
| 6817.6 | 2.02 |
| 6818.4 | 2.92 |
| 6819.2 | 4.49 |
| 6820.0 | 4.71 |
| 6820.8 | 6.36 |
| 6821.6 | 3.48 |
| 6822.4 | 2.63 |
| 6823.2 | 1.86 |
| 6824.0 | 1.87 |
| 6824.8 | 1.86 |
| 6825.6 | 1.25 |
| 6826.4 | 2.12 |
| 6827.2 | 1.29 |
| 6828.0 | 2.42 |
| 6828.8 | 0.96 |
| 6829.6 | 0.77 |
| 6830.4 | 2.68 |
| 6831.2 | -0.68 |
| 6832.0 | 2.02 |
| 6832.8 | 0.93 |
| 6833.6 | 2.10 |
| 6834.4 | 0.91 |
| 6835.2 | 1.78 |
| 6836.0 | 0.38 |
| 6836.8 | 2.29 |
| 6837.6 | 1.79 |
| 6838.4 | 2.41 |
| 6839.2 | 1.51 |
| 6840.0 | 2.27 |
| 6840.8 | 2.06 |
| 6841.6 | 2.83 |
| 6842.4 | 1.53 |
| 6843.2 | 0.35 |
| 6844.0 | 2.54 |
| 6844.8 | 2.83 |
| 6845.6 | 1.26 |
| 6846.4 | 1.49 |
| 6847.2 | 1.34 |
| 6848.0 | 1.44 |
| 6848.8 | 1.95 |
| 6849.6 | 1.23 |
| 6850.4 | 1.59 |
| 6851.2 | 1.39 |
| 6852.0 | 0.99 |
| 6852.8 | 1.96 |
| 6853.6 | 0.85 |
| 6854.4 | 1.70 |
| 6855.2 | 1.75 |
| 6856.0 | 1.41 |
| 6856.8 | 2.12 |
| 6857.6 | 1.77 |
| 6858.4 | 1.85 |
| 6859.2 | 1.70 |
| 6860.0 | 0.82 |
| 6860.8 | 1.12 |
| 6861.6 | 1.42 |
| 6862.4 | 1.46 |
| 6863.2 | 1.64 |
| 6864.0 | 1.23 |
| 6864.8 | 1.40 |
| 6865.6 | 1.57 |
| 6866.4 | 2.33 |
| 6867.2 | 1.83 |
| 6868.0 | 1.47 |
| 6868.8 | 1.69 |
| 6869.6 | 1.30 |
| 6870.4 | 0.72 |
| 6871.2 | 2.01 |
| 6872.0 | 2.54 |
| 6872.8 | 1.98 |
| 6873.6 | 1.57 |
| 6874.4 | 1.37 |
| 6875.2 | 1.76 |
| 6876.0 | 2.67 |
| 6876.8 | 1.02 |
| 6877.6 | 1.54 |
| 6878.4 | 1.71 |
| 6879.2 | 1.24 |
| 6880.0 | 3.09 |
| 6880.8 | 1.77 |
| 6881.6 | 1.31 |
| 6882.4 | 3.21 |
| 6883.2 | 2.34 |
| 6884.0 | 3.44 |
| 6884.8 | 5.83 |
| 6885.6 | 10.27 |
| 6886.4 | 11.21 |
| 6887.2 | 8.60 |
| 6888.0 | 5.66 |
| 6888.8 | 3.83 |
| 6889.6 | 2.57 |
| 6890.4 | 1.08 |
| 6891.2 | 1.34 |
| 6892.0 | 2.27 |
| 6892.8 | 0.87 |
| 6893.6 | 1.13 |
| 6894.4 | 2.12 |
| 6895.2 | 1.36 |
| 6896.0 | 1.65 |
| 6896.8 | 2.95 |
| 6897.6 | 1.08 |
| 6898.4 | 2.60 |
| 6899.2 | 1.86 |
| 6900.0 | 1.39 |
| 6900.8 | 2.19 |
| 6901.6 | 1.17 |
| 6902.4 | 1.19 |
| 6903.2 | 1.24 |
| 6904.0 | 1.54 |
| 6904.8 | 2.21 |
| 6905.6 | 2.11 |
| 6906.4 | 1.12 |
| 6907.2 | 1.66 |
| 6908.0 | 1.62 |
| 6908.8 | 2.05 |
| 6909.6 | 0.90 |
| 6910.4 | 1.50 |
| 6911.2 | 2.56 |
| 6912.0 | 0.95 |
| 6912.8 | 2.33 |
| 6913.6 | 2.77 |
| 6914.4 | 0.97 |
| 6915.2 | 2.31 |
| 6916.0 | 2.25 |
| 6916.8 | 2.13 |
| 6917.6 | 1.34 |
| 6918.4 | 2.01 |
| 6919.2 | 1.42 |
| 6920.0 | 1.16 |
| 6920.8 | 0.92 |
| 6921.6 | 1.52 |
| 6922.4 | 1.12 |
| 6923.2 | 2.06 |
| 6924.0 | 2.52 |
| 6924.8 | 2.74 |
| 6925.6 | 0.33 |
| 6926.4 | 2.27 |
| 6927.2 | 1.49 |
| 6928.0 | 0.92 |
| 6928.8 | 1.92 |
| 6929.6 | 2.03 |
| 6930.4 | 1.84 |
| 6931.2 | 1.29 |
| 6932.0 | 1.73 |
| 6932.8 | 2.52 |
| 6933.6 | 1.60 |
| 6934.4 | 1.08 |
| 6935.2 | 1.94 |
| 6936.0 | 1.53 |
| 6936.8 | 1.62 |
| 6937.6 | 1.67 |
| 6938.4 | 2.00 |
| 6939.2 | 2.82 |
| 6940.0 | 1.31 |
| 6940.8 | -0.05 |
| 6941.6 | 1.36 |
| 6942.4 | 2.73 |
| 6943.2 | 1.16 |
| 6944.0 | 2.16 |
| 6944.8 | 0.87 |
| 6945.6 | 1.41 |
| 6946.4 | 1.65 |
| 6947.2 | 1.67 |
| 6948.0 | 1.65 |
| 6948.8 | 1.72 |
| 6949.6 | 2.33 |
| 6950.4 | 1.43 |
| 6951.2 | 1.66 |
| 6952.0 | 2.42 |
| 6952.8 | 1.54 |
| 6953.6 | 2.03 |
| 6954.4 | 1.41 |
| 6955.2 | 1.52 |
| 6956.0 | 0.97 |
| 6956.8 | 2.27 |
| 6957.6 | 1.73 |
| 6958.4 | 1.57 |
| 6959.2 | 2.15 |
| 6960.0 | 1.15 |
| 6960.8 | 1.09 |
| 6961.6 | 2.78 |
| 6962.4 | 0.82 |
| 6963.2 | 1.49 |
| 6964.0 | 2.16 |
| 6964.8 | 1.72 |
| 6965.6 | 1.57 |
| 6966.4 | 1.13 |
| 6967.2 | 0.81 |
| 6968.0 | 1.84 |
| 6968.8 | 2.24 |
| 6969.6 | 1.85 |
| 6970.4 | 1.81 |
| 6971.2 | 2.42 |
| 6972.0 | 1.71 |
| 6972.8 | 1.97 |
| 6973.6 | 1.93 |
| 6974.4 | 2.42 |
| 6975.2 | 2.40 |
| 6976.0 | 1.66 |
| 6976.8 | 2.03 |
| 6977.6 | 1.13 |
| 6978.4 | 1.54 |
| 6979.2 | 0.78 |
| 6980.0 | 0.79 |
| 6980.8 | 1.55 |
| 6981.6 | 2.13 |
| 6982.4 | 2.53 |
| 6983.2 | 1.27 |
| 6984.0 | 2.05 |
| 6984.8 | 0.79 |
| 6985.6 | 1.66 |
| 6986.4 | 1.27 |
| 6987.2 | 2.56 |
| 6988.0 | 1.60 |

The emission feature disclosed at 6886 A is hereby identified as [O III] 5007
